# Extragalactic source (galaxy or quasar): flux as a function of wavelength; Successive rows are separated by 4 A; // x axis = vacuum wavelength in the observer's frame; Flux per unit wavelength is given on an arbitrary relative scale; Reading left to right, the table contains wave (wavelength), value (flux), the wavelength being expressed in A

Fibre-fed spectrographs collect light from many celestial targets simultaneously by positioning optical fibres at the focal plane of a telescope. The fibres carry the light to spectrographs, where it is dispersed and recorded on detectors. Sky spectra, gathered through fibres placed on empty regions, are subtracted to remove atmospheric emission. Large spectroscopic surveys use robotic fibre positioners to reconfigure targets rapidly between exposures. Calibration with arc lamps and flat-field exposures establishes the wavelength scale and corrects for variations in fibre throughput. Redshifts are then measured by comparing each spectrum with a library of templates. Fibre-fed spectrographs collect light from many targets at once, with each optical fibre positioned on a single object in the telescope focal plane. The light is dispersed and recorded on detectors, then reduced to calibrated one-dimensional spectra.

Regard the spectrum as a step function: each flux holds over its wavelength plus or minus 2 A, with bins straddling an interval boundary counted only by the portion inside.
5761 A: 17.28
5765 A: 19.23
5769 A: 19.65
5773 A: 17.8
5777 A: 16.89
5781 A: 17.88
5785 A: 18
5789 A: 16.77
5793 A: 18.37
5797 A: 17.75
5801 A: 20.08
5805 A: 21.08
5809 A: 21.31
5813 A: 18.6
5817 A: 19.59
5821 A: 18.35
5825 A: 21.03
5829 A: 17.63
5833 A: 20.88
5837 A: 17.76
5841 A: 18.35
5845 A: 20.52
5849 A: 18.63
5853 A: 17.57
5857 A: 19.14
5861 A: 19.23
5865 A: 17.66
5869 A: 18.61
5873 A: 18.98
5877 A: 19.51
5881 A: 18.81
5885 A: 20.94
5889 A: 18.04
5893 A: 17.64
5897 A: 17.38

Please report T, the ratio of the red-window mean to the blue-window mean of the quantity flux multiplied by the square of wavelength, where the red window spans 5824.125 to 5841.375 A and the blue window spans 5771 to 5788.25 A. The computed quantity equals 1.11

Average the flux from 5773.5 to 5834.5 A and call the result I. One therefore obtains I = 18.9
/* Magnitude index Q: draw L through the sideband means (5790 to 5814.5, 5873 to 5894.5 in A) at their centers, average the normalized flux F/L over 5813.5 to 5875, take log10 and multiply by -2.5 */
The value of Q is 0.02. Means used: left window 19.4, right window 19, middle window 18.9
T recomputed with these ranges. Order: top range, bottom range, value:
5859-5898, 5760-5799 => 1.08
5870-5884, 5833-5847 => 1.01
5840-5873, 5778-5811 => 1.02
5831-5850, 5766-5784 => 1.09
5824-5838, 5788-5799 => 1.10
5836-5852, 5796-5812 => 0.95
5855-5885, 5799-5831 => 0.98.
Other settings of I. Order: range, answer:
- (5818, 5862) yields 19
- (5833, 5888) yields 19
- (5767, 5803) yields 18.1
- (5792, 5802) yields 18.6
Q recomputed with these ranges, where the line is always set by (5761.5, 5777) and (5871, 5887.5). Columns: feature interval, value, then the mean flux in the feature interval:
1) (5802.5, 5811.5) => -0.12 mag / 21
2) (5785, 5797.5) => 0.06 mag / 17.7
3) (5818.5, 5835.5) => -0.02 mag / 19.4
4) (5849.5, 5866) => 0.05 mag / 18.5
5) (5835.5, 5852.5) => 0.03 mag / 18.7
